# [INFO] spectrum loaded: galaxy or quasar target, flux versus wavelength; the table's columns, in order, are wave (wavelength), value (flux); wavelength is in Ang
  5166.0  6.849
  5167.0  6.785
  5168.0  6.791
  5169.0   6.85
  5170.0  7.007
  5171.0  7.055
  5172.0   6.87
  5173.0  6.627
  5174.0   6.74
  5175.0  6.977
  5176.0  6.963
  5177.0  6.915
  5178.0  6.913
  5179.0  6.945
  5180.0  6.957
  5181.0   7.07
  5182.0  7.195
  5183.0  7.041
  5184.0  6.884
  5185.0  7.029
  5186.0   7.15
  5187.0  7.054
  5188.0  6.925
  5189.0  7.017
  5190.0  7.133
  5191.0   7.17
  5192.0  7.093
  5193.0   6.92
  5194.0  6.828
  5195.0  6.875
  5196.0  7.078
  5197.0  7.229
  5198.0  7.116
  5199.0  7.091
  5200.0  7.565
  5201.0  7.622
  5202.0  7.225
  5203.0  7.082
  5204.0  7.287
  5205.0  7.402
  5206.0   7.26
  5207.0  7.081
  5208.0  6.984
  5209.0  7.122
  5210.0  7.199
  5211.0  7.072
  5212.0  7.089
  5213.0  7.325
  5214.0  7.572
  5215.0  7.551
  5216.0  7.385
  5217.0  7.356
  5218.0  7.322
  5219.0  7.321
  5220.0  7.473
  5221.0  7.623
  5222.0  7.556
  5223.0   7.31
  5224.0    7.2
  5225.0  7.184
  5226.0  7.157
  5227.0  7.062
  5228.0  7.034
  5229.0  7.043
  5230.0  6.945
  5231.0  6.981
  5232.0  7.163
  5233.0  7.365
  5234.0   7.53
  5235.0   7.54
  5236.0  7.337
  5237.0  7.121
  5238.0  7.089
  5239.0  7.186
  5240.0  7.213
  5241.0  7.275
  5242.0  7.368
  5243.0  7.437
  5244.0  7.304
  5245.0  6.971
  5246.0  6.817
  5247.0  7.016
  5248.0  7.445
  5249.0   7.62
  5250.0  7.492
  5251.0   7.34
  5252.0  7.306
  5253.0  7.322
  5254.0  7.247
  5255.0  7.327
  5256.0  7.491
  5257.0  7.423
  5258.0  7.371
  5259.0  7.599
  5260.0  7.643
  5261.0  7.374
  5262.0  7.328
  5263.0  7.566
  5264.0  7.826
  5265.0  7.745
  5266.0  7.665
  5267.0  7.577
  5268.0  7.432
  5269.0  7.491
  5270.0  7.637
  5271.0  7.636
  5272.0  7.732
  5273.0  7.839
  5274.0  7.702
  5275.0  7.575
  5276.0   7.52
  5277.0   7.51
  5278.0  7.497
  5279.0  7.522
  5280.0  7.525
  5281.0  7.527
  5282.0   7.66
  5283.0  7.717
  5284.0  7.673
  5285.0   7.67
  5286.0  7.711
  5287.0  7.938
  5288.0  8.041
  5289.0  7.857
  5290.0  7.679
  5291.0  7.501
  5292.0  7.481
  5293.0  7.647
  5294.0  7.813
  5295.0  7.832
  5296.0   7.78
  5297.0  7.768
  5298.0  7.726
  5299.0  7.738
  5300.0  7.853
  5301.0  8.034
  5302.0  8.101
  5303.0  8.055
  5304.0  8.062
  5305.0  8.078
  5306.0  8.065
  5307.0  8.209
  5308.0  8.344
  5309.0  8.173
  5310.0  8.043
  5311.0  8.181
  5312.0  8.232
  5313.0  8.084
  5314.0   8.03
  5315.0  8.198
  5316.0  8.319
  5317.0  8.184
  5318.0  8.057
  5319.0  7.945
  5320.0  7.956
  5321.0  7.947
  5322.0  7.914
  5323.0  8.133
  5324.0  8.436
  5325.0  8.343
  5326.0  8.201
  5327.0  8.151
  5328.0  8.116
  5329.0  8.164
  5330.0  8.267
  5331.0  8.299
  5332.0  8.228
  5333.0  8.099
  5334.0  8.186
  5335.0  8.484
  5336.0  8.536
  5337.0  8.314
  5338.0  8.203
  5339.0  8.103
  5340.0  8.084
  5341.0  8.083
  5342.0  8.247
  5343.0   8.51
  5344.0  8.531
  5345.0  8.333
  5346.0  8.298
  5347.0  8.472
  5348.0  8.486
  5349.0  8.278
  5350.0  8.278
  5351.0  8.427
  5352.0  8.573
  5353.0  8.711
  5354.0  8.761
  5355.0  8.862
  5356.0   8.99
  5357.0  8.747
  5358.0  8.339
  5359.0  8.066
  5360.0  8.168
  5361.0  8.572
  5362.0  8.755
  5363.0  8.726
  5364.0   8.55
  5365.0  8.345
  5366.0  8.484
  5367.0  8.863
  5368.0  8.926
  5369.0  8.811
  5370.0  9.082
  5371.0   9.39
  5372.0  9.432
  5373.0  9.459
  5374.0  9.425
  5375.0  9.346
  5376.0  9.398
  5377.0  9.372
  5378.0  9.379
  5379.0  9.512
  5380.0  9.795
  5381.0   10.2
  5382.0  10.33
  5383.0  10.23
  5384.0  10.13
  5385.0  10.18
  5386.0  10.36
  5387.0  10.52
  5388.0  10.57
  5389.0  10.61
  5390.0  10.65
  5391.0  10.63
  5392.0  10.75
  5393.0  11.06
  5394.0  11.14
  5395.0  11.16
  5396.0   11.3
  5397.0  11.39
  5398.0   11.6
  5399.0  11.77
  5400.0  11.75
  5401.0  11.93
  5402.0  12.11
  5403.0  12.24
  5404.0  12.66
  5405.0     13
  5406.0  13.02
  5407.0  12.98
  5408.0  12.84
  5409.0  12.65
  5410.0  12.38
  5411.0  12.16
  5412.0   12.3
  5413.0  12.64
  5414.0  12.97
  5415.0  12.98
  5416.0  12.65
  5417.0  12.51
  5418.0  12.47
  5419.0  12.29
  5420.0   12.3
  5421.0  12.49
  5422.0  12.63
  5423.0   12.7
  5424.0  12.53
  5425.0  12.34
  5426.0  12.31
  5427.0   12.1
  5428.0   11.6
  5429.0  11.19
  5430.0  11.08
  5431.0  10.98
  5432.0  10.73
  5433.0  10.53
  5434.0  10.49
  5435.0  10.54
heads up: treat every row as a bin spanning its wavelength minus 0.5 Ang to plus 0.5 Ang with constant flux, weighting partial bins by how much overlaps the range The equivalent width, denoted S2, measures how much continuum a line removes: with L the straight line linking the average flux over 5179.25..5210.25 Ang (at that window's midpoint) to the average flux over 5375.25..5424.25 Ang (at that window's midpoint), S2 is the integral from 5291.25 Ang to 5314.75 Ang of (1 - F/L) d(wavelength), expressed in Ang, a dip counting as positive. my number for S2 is 3.7 Ang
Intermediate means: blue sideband 7.12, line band 7.97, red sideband 11.5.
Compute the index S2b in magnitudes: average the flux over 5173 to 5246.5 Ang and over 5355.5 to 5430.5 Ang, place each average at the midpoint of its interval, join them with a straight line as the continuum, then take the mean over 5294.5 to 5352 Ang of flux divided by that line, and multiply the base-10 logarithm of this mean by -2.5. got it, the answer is 0.16 mag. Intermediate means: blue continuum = 7.17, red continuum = 10.8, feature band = 8.16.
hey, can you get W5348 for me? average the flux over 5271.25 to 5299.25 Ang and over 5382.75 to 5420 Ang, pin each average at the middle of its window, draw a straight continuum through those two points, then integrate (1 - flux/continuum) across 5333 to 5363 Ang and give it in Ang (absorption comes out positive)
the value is 4.42 Ang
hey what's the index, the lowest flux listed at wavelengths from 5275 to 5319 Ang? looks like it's 7.481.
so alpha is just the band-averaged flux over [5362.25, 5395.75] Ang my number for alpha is 9.79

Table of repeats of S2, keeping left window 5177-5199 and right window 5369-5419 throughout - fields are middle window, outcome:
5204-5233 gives 1.47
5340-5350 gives 1.79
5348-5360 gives 2.10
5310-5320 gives 1.51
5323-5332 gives 1.44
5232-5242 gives 0.89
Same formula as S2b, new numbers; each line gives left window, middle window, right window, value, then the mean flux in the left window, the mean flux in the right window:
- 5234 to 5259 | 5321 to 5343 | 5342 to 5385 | 0.04 mag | 7.3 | 8.94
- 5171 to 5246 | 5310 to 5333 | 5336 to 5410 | 0.10 mag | 7.16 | 9.78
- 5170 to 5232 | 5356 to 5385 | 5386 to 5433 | 0.20 mag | 7.13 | 11.9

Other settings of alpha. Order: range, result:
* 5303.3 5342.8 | 8.17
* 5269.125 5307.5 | 7.76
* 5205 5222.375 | 7.31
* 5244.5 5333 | 7.78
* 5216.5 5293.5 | 7.44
